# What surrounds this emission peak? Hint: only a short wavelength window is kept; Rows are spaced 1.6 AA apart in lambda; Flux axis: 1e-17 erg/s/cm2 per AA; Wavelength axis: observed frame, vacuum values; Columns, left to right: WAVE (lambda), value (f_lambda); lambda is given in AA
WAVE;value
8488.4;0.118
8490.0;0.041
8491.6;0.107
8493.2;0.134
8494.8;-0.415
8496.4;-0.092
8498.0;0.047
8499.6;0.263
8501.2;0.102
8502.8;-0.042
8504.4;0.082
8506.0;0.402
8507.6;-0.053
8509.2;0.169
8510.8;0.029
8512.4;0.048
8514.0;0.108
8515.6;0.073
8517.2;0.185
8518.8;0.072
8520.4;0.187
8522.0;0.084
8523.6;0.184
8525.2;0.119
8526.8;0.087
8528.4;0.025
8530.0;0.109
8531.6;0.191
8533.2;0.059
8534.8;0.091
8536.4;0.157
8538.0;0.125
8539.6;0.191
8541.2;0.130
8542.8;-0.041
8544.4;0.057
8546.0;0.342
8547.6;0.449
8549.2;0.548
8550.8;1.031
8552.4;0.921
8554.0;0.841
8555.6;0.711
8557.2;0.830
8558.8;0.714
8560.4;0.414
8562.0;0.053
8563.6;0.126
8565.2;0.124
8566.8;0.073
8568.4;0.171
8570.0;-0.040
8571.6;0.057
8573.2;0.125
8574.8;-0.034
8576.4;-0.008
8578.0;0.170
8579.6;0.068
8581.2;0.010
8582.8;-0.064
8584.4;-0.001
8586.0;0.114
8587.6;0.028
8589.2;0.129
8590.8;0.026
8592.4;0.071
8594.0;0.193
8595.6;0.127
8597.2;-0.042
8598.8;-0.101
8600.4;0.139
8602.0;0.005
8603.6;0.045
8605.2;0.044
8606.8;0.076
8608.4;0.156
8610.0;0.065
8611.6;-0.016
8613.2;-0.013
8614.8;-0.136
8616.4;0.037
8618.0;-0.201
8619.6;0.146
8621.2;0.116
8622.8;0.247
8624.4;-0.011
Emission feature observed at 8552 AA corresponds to [O II]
